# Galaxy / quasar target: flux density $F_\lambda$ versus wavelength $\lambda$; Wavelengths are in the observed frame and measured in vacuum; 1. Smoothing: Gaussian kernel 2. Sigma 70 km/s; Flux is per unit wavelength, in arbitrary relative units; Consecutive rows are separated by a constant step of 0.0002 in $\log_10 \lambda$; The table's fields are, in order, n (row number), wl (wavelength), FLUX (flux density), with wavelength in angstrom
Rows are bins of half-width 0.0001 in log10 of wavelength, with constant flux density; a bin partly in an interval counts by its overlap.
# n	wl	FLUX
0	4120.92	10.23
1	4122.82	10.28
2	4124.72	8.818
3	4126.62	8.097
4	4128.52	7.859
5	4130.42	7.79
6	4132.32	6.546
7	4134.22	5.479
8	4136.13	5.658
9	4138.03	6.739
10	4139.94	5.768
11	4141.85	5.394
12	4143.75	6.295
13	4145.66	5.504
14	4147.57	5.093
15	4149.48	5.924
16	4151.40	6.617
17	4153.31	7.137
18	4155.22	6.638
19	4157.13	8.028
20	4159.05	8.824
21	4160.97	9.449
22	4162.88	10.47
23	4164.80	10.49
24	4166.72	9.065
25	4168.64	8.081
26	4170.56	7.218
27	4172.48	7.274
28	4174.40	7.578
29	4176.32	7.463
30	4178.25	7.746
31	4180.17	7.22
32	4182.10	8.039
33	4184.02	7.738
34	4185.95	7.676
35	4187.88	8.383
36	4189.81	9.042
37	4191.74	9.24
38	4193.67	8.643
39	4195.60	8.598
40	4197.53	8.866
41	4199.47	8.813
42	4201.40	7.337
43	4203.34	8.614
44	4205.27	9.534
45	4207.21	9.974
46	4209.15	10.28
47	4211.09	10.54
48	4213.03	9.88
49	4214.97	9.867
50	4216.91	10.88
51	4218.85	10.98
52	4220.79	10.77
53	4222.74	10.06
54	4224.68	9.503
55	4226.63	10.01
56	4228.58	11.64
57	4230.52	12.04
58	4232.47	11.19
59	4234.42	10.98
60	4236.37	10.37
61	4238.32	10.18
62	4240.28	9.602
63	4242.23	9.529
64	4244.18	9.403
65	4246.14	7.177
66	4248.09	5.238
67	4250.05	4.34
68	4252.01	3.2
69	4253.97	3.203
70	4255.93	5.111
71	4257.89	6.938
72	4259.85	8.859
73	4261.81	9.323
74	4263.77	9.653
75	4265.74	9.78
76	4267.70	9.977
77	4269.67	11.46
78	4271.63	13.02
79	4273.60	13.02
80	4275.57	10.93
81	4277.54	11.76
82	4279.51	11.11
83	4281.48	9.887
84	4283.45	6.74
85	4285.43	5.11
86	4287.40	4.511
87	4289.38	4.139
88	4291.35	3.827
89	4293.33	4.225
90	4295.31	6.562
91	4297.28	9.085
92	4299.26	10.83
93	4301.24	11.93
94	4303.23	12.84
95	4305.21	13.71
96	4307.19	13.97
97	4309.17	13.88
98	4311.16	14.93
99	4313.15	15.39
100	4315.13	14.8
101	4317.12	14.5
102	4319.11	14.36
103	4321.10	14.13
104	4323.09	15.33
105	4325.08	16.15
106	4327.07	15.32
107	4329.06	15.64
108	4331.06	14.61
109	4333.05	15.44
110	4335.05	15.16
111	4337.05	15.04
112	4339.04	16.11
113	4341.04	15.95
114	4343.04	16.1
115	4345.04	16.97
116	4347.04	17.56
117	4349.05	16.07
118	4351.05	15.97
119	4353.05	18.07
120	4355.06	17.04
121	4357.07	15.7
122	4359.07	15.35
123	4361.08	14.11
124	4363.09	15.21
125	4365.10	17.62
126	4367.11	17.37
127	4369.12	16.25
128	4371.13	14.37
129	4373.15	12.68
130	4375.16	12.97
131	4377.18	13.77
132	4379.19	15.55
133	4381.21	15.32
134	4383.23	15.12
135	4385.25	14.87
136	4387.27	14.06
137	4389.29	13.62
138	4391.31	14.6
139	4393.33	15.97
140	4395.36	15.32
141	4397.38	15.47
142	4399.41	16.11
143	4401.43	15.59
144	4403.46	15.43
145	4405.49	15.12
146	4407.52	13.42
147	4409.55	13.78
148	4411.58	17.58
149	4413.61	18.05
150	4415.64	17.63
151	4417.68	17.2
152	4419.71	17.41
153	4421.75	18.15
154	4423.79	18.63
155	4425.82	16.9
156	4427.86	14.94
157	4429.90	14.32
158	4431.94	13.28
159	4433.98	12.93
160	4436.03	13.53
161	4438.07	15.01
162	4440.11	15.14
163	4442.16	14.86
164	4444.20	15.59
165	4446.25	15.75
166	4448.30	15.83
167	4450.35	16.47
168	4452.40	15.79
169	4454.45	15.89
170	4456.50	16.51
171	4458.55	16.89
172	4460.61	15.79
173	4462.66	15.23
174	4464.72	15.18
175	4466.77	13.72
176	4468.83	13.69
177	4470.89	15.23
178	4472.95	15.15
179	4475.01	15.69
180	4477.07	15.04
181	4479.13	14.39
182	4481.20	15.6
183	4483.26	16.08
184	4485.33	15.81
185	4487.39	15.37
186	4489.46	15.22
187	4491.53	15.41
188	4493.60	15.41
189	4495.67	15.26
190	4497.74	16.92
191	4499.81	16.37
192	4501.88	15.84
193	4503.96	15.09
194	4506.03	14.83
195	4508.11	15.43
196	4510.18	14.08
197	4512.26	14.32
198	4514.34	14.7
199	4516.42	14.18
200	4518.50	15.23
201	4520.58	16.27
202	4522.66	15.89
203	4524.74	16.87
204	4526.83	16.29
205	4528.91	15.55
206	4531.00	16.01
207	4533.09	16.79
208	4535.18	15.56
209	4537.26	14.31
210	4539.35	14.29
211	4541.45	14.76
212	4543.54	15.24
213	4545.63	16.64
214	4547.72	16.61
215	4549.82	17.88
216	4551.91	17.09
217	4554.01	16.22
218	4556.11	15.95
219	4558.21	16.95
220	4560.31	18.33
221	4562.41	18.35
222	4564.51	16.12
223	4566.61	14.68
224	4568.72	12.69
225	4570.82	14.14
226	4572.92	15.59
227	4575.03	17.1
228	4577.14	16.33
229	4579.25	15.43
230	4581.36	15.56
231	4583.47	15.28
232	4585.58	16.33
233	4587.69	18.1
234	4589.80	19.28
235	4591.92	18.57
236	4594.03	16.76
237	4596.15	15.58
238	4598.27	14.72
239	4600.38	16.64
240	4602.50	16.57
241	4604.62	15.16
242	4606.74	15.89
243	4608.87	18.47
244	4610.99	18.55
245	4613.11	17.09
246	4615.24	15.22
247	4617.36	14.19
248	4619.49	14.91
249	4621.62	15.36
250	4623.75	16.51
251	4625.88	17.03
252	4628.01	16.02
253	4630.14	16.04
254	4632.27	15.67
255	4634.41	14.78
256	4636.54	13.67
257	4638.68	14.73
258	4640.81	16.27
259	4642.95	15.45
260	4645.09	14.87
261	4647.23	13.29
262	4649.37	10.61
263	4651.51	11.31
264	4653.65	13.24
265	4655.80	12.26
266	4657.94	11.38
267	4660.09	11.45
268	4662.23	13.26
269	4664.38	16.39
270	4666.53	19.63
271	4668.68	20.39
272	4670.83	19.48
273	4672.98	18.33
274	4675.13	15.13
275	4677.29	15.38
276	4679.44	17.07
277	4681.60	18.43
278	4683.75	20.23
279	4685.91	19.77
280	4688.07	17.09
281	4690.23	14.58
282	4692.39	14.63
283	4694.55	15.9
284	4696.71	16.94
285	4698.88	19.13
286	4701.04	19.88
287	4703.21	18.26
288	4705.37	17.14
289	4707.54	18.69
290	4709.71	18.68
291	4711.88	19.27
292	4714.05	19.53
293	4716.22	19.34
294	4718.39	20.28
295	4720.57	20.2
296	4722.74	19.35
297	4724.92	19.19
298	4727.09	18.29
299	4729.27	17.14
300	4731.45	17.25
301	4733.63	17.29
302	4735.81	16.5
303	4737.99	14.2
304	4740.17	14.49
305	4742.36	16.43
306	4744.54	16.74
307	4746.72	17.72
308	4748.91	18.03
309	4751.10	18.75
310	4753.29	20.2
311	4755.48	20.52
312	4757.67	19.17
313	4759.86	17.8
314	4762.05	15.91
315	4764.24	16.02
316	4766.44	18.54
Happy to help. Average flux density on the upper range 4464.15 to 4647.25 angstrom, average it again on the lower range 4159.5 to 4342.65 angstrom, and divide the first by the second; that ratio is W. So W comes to 1.6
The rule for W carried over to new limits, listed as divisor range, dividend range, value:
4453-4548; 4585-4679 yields 1.02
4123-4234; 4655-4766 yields 2.07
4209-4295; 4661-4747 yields 2.00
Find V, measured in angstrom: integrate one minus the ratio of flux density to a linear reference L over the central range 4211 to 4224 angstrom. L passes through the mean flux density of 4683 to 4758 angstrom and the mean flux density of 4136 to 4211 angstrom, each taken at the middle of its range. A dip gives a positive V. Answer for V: -2.5 angstrom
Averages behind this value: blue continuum 7.92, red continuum 18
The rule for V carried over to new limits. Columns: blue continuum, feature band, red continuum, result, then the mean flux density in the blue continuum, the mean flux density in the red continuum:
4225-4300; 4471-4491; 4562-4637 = -2.91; 8.52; 16.1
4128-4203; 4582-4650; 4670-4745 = 0.39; 7.59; 17.7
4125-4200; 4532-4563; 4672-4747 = -3.39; 7.61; 17.7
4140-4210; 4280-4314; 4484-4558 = 3.95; 7.98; 15.7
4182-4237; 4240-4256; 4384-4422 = 6.77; 9.66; 15.7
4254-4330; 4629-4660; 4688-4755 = 5.21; 10.8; 17.8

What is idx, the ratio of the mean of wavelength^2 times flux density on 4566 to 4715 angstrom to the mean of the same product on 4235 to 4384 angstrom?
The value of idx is 1.5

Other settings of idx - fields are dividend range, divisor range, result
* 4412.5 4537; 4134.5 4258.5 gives 2.14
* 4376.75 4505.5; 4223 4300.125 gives 1.97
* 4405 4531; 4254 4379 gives 1.31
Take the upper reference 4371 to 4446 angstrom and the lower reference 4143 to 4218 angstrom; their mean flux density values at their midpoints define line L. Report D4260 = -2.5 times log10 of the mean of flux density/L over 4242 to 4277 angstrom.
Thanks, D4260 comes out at 0.28 mag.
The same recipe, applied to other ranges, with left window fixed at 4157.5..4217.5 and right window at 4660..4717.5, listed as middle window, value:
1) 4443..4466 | -0.175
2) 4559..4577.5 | -0.027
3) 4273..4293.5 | 0.318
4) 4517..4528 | -0.092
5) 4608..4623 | 0.009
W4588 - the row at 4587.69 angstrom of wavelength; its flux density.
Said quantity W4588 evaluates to 18.1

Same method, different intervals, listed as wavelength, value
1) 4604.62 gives 15.16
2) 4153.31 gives 7.137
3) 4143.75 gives 6.295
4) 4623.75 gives 16.51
